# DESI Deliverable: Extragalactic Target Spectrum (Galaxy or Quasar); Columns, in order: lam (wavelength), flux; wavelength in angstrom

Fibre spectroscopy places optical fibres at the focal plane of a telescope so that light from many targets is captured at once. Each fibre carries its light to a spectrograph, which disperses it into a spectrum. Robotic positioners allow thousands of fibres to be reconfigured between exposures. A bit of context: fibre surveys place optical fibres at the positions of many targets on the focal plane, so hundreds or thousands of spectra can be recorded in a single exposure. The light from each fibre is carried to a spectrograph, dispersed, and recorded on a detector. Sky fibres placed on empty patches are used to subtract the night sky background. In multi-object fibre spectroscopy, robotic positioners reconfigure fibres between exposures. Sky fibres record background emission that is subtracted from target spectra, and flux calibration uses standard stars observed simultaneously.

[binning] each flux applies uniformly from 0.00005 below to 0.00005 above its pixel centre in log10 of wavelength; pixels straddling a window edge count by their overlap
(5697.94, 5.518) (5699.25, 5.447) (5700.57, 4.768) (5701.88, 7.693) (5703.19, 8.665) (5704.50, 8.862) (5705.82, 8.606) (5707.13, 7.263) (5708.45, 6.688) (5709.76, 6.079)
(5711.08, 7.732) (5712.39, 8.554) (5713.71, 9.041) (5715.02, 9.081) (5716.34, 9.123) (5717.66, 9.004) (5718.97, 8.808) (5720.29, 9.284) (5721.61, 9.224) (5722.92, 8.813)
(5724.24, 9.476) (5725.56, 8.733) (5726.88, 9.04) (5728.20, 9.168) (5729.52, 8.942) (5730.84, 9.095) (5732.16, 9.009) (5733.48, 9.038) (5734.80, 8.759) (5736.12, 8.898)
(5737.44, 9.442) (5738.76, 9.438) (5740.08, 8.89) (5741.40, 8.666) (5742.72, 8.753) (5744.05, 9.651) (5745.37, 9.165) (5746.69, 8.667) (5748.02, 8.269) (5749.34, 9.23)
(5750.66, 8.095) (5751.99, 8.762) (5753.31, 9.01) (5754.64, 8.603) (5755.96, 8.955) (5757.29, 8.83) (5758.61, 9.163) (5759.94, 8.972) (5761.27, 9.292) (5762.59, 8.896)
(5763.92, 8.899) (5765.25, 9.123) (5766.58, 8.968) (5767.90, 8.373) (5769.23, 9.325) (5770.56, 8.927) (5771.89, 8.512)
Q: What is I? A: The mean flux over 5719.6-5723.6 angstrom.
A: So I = 9.11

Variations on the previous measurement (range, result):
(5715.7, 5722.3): 9.09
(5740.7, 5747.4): 8.97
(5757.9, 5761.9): 9.13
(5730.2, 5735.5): 8.98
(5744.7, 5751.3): 8.7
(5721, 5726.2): 9.07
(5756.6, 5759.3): 8.99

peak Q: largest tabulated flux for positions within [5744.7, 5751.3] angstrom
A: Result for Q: 9.23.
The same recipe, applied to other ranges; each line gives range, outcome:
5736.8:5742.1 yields 9.442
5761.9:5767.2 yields 9.123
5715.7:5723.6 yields 9.284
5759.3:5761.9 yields 9.292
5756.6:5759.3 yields 9.163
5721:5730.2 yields 9.476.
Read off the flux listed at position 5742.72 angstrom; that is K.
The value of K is 8.753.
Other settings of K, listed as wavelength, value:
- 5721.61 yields 9.224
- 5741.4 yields 8.666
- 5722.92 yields 8.813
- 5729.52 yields 8.942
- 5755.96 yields 8.955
